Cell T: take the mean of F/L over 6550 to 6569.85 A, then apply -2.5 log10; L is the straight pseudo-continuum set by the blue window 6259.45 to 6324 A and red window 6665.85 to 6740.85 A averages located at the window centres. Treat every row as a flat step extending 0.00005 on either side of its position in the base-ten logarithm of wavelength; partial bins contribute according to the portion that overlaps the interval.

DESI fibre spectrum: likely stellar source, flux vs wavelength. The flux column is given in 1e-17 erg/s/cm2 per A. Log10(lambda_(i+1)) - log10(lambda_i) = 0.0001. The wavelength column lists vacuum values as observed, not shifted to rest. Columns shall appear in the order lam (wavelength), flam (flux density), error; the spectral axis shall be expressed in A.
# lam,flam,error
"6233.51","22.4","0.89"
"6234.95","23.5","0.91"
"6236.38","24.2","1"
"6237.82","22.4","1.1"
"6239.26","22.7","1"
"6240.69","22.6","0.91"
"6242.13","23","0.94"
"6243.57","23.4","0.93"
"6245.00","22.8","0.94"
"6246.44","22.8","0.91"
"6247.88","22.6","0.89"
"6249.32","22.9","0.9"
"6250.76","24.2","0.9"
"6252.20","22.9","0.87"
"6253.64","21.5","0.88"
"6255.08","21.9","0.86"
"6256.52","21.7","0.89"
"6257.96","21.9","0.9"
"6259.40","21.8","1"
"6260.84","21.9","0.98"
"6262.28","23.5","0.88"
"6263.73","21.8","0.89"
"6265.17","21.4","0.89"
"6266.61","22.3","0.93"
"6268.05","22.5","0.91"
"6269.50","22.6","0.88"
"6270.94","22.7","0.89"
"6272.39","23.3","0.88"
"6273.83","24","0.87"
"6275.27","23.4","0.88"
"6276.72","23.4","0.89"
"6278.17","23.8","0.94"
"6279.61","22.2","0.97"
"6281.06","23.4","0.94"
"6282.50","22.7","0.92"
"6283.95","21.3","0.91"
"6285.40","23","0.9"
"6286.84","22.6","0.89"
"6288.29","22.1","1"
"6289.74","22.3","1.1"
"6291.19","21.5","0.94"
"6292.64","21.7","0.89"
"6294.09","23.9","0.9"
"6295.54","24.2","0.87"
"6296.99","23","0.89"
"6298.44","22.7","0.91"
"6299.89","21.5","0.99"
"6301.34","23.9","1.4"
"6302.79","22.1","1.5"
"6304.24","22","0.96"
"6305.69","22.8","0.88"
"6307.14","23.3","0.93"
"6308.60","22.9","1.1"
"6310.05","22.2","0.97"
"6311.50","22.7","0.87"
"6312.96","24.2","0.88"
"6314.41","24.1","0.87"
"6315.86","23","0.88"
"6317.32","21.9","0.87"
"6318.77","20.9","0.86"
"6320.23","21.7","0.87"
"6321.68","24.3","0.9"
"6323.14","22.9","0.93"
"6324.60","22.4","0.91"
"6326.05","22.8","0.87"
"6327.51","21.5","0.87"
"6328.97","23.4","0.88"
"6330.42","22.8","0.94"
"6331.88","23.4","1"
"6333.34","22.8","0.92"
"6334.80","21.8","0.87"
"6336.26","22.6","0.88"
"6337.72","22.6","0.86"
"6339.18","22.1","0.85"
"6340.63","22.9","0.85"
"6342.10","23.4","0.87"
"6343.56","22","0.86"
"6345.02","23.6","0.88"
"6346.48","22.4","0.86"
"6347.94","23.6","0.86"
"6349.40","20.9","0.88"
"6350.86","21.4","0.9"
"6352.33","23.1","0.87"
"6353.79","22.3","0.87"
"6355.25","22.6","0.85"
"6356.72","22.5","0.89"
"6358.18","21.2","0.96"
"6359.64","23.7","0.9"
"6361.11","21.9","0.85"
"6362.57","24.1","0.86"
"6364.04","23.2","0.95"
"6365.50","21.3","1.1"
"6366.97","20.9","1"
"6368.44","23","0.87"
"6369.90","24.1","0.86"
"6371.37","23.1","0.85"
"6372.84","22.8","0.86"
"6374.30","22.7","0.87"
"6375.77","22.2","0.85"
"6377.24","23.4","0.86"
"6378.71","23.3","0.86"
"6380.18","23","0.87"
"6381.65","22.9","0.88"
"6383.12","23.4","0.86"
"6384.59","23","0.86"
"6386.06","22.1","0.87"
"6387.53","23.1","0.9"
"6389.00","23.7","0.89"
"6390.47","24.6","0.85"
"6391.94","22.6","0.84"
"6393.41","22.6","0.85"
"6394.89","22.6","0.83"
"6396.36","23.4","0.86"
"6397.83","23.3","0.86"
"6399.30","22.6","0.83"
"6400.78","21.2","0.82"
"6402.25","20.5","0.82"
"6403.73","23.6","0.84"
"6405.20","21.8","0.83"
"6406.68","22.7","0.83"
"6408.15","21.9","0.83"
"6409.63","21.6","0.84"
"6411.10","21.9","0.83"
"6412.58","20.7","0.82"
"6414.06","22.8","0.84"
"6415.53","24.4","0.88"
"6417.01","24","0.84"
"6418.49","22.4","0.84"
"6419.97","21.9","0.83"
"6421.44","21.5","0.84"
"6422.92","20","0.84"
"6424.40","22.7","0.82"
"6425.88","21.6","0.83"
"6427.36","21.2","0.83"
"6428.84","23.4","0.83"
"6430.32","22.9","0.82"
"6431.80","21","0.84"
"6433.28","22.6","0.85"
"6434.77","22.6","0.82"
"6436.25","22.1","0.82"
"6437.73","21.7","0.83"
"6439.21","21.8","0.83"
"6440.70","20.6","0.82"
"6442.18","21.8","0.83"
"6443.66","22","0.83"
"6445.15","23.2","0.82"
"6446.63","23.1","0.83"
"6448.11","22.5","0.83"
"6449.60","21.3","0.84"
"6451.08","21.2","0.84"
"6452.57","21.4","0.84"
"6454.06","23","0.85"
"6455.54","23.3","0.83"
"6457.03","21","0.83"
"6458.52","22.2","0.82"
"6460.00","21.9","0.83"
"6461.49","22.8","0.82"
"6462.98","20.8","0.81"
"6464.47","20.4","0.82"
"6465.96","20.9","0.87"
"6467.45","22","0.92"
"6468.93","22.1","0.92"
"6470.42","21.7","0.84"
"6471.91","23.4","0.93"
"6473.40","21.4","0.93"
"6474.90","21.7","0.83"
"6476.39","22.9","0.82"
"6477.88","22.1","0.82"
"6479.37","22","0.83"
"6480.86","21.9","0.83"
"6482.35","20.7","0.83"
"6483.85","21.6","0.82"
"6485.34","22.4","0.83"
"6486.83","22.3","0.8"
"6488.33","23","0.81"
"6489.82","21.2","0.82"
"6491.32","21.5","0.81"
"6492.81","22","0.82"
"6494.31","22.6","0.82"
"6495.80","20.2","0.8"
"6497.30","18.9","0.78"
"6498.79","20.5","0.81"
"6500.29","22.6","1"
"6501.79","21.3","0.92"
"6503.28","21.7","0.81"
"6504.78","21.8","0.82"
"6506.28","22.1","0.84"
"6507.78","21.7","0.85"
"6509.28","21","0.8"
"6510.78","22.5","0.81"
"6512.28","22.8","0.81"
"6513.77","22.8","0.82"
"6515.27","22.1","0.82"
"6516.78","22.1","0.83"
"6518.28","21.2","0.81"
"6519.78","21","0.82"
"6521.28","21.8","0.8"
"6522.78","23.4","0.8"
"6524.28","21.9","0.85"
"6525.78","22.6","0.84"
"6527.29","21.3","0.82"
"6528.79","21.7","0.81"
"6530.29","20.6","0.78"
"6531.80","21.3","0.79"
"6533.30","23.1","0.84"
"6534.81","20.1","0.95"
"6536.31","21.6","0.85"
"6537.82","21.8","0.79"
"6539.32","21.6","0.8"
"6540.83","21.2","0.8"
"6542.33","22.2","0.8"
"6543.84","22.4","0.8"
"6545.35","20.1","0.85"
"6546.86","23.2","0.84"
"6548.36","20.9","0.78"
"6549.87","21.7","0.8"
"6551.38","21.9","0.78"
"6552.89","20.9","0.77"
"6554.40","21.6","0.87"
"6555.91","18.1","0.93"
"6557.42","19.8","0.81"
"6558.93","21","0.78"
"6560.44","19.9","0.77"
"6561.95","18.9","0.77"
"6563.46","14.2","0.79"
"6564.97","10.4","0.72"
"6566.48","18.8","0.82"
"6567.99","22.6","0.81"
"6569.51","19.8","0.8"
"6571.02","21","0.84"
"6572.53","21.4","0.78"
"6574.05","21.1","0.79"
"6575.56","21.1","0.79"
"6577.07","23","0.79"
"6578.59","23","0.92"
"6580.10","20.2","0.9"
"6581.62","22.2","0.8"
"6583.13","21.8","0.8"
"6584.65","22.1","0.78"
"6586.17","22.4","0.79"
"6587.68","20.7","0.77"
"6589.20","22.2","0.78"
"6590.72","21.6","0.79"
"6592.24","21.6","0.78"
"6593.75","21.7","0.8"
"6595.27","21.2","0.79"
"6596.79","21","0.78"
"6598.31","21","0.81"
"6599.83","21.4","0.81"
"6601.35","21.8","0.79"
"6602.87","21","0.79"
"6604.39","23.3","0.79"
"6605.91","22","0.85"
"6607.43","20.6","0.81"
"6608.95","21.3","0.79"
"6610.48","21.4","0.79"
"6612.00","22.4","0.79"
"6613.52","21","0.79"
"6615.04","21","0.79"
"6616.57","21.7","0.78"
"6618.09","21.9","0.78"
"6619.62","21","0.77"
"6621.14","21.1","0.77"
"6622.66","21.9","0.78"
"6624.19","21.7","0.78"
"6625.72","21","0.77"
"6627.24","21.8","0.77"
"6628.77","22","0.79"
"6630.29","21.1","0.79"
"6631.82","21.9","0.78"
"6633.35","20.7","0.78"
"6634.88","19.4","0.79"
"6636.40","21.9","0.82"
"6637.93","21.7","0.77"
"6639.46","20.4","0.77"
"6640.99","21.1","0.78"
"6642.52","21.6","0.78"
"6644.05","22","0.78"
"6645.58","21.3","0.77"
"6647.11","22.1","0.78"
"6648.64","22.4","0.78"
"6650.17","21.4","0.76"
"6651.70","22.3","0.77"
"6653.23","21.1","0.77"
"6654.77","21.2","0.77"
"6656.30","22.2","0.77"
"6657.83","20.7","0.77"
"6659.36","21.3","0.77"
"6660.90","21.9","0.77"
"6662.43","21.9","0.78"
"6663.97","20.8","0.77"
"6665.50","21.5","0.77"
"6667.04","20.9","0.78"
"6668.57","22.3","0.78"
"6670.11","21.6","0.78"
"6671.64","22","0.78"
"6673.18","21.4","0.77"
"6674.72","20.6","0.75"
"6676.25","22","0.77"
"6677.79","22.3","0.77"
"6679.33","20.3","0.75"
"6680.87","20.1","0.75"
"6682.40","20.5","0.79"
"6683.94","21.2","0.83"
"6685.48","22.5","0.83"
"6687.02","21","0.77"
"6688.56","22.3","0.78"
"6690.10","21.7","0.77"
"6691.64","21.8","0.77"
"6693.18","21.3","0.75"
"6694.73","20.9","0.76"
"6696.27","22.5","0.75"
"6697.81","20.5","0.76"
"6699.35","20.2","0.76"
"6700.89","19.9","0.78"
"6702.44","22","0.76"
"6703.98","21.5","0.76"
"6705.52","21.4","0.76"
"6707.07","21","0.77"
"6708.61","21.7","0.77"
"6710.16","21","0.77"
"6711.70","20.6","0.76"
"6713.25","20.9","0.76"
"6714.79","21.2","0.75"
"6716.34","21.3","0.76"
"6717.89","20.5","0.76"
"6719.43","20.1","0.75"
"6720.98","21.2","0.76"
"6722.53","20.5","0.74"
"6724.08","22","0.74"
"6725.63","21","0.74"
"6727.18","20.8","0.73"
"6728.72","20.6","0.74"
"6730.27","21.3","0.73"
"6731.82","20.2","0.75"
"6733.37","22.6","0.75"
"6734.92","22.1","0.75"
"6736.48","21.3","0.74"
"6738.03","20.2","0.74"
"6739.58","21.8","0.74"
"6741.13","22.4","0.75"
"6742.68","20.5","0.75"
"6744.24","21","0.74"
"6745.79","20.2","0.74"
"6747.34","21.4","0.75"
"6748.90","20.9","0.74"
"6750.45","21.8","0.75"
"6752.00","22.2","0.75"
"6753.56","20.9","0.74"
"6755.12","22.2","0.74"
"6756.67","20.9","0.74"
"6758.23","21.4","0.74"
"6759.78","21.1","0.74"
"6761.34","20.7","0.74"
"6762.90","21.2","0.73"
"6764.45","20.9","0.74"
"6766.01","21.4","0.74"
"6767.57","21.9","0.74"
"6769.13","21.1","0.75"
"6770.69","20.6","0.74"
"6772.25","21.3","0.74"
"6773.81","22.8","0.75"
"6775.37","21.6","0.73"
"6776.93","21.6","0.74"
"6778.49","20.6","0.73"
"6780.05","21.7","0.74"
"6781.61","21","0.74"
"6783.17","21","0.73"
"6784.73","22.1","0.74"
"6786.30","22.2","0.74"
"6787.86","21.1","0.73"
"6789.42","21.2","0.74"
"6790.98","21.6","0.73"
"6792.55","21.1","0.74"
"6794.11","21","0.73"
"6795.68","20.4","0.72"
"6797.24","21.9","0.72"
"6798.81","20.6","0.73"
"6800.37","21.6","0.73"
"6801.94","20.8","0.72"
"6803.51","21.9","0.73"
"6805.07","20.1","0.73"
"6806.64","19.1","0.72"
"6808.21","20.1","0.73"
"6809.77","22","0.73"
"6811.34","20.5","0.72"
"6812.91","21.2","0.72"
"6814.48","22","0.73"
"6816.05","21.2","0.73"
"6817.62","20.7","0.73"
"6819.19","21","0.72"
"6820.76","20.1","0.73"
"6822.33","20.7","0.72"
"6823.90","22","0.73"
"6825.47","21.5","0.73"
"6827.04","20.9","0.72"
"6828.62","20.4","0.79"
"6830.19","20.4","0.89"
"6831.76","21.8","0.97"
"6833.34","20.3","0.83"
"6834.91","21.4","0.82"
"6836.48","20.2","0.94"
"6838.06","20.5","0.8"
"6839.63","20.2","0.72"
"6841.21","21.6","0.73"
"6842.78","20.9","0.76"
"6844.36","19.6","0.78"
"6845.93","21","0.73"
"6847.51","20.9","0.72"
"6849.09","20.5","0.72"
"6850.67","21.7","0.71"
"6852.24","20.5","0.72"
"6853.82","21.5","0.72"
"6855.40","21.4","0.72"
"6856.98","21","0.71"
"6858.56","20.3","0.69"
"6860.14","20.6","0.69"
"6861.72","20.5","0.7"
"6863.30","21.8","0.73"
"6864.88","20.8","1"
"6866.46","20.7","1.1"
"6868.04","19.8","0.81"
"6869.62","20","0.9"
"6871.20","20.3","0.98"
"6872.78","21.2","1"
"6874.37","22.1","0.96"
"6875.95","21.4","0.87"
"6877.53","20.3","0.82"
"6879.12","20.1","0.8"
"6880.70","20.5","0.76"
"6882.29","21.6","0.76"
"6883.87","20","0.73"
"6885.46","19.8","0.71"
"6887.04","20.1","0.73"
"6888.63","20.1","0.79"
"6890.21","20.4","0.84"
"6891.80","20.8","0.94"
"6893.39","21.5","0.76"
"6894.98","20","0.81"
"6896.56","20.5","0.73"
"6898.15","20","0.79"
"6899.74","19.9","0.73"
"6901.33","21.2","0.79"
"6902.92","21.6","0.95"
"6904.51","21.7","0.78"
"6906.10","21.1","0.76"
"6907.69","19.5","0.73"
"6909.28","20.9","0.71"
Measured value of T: 0.14 mag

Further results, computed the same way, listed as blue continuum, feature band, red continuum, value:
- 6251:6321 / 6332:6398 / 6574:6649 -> -0.02 mag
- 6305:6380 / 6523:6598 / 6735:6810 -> 0.05 mag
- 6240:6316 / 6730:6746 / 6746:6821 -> 0.00 mag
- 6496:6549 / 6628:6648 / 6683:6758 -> 0.00 mag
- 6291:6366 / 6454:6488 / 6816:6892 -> 0.01 mag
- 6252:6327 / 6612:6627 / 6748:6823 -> 0.01 mag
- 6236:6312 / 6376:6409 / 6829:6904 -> -0.02 mag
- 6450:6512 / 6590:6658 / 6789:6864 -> 0.00 mag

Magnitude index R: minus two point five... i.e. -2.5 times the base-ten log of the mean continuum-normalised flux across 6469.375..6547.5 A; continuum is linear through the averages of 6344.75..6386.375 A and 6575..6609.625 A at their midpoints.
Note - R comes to 0.01 mag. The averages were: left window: 22.7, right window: 21.7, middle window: 21.8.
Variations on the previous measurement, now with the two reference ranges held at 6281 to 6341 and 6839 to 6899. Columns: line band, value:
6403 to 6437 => 0.00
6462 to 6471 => 0.04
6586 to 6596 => 0.00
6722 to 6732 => 0.01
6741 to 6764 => -0.01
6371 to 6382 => -0.02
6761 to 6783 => -0.01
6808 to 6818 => -0.02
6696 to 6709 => 0.01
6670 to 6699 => 0.00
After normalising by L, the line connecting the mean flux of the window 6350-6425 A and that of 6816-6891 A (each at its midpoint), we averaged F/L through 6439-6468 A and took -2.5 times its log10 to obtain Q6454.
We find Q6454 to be 0.02 mag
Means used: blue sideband 22.6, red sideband 20.8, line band 21.9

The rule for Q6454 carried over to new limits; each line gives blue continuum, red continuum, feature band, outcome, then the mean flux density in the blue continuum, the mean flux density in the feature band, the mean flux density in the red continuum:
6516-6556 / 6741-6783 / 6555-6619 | 0.04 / 21.6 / 20.8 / 21.3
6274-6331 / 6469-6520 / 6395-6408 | -0.01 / 22.7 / 22.4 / 21.8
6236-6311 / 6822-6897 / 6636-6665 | 0.00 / 22.7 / 21.5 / 20.8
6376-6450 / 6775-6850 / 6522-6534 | 0.00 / 22.4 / 22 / 21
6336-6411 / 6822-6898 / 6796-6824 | 0.00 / 22.6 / 20.9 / 20.7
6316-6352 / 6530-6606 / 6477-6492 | -0.02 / 22.5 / 21.9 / 21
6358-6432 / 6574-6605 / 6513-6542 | 0.01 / 22.6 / 21.8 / 21.7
